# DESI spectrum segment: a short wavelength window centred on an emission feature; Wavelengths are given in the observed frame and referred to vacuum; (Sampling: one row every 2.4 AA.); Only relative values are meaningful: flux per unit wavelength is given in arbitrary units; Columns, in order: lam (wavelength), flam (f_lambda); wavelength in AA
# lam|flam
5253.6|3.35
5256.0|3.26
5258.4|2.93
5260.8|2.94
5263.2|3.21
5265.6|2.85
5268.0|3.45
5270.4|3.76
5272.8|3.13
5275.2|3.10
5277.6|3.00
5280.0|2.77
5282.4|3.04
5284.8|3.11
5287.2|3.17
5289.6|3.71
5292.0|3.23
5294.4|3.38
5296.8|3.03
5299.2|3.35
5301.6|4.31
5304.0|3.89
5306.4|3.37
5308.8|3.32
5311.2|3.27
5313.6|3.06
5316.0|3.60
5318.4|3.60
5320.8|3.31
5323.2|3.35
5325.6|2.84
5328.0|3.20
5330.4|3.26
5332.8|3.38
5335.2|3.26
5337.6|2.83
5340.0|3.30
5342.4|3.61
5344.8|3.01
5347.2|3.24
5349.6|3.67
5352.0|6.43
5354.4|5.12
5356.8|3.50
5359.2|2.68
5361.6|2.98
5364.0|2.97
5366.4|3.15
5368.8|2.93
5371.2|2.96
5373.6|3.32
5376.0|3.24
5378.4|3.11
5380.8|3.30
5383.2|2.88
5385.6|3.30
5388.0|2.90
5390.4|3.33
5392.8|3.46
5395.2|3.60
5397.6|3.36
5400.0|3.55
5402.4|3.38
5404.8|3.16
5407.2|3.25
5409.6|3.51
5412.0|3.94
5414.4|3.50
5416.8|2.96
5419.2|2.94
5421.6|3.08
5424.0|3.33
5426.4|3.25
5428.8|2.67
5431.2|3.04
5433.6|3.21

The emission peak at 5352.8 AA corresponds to [O III] 5007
